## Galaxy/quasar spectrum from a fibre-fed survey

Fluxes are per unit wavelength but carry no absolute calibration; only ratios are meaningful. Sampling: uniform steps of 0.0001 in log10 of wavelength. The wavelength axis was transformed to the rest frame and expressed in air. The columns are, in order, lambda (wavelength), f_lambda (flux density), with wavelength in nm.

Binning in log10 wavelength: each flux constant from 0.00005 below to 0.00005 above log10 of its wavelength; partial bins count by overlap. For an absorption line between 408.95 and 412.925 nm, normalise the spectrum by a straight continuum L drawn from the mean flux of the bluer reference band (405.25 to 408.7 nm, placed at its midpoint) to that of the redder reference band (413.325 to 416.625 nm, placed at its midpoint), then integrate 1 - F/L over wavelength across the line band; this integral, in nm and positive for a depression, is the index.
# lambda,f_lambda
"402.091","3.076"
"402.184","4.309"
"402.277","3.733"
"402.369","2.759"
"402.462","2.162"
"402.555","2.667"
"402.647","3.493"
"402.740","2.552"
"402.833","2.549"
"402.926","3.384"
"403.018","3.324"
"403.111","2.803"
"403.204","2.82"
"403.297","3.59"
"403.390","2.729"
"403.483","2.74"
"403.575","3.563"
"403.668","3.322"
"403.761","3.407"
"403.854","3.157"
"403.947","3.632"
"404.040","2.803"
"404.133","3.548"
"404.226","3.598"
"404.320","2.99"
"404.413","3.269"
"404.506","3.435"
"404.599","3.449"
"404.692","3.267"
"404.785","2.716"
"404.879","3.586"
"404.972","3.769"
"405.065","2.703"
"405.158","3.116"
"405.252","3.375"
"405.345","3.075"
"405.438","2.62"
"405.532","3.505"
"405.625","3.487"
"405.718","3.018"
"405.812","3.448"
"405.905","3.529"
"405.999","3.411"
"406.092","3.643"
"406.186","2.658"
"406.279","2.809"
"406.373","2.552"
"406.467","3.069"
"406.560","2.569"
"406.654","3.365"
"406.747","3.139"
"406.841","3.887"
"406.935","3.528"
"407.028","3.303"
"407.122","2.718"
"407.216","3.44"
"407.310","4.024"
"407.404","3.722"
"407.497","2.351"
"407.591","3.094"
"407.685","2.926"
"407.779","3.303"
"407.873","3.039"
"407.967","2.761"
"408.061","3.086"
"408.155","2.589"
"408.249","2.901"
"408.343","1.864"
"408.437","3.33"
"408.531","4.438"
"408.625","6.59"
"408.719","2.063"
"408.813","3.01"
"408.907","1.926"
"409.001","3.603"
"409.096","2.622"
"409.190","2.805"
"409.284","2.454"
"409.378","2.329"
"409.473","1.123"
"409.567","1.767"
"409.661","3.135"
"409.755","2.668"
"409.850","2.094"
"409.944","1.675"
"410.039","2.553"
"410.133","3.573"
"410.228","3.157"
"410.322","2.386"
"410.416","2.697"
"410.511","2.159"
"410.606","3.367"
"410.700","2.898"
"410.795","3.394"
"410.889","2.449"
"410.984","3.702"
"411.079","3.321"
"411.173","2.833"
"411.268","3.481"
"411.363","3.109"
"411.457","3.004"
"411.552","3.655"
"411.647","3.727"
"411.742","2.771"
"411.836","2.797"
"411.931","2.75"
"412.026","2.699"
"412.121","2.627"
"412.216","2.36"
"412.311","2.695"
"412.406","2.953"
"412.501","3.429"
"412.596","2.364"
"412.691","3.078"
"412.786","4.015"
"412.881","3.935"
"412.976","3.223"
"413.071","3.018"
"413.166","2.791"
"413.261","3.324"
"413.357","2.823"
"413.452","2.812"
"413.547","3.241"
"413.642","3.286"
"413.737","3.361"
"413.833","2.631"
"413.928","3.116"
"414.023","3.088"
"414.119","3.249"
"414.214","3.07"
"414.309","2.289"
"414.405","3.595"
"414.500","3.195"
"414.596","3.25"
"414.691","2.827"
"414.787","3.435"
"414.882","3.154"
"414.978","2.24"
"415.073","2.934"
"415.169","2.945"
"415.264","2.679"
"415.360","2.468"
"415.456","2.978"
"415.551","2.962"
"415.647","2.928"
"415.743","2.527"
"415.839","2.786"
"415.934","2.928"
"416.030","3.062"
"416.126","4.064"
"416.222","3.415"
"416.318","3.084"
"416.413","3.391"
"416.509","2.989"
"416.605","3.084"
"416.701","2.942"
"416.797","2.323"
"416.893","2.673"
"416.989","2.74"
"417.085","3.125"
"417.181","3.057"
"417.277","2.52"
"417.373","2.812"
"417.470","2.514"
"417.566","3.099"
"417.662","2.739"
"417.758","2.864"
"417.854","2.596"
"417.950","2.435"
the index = 0.34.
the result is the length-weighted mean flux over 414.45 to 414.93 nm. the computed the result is 3.18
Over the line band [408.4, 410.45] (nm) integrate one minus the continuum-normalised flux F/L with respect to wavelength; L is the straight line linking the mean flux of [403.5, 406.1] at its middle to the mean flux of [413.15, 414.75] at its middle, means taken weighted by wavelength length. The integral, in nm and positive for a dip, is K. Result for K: 0.233 nm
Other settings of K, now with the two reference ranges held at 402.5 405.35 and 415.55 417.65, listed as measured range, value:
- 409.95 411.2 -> 0.06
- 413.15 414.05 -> -0.02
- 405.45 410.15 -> 0.16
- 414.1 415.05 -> -0.01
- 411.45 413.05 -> -0.02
